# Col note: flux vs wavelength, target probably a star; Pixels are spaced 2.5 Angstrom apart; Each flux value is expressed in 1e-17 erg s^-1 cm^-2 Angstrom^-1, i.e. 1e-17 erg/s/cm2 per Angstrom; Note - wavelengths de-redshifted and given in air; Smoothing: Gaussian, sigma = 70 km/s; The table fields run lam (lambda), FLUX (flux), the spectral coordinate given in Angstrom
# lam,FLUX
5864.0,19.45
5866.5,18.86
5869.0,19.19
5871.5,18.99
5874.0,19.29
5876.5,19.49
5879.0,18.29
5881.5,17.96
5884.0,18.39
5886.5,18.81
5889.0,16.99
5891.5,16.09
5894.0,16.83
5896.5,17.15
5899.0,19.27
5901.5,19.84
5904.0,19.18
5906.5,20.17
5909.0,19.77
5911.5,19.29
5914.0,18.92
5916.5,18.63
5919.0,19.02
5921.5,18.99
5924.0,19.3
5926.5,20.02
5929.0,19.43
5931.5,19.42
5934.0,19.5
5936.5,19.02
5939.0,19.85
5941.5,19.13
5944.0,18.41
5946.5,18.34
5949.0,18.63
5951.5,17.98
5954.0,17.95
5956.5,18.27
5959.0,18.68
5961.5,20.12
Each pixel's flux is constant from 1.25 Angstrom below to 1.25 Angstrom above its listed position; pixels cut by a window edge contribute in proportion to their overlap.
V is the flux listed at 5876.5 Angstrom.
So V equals 19.49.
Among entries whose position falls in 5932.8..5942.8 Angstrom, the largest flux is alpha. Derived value 19.85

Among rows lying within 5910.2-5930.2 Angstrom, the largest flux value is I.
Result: 20.02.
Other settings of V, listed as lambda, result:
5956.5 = 18.27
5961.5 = 20.12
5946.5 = 18.34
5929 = 19.43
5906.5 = 20.17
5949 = 18.63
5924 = 19.3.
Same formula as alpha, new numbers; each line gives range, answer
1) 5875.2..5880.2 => 19.49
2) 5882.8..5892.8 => 18.81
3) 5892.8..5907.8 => 20.17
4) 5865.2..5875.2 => 19.29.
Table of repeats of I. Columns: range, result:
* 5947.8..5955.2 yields 18.63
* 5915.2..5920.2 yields 19.02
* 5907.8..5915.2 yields 19.77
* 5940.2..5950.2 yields 19.13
